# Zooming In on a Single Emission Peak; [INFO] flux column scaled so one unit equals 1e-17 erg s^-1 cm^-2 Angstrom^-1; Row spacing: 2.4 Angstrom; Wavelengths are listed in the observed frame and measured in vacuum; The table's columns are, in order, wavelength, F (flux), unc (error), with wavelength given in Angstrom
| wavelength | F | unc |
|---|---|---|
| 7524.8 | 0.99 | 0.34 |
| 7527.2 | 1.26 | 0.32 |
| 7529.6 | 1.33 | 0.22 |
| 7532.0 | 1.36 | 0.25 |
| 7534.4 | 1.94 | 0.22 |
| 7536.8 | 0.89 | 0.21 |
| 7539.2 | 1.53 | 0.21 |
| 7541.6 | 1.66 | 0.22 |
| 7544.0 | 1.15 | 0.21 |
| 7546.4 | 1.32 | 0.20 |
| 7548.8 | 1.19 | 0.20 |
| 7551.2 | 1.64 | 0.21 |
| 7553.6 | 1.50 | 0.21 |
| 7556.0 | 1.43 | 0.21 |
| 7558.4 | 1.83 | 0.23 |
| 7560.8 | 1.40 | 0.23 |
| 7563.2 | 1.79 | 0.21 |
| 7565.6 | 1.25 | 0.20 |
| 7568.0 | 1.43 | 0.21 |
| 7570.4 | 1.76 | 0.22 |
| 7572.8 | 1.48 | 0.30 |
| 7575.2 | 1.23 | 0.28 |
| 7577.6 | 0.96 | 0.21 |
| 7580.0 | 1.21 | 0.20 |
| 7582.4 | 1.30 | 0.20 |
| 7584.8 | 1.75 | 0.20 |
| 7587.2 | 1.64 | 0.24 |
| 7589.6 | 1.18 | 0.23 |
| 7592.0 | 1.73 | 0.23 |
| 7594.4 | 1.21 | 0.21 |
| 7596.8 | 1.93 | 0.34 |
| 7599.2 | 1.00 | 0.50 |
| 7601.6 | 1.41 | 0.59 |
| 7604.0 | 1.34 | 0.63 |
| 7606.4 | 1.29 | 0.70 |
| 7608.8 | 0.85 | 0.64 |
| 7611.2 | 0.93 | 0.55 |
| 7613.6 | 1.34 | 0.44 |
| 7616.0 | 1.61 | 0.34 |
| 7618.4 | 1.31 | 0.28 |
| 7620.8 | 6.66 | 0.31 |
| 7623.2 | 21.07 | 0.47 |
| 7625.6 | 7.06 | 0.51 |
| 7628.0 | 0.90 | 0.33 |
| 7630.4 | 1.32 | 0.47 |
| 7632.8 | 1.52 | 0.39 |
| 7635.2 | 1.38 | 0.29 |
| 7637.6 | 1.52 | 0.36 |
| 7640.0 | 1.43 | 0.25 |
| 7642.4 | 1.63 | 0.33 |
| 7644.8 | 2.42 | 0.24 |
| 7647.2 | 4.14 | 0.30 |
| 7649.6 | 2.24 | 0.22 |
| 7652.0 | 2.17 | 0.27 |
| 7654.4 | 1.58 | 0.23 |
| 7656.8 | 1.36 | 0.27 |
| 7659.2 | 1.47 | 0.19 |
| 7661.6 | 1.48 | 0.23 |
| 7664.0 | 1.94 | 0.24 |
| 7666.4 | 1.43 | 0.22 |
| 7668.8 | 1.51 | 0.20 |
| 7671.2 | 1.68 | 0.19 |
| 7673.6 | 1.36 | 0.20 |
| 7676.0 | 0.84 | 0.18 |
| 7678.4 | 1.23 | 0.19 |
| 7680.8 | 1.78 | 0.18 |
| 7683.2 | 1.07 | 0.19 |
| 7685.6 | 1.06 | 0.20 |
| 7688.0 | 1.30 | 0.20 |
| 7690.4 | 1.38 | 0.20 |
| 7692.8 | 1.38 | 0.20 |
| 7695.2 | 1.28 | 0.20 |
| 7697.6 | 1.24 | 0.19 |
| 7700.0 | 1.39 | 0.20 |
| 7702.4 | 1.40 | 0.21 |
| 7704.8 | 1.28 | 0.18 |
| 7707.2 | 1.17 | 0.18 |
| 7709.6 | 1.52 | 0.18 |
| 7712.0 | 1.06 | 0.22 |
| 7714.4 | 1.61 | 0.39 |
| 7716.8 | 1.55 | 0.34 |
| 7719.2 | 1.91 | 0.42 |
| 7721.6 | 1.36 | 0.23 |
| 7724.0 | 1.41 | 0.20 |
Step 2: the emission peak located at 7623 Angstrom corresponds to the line H-alpha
